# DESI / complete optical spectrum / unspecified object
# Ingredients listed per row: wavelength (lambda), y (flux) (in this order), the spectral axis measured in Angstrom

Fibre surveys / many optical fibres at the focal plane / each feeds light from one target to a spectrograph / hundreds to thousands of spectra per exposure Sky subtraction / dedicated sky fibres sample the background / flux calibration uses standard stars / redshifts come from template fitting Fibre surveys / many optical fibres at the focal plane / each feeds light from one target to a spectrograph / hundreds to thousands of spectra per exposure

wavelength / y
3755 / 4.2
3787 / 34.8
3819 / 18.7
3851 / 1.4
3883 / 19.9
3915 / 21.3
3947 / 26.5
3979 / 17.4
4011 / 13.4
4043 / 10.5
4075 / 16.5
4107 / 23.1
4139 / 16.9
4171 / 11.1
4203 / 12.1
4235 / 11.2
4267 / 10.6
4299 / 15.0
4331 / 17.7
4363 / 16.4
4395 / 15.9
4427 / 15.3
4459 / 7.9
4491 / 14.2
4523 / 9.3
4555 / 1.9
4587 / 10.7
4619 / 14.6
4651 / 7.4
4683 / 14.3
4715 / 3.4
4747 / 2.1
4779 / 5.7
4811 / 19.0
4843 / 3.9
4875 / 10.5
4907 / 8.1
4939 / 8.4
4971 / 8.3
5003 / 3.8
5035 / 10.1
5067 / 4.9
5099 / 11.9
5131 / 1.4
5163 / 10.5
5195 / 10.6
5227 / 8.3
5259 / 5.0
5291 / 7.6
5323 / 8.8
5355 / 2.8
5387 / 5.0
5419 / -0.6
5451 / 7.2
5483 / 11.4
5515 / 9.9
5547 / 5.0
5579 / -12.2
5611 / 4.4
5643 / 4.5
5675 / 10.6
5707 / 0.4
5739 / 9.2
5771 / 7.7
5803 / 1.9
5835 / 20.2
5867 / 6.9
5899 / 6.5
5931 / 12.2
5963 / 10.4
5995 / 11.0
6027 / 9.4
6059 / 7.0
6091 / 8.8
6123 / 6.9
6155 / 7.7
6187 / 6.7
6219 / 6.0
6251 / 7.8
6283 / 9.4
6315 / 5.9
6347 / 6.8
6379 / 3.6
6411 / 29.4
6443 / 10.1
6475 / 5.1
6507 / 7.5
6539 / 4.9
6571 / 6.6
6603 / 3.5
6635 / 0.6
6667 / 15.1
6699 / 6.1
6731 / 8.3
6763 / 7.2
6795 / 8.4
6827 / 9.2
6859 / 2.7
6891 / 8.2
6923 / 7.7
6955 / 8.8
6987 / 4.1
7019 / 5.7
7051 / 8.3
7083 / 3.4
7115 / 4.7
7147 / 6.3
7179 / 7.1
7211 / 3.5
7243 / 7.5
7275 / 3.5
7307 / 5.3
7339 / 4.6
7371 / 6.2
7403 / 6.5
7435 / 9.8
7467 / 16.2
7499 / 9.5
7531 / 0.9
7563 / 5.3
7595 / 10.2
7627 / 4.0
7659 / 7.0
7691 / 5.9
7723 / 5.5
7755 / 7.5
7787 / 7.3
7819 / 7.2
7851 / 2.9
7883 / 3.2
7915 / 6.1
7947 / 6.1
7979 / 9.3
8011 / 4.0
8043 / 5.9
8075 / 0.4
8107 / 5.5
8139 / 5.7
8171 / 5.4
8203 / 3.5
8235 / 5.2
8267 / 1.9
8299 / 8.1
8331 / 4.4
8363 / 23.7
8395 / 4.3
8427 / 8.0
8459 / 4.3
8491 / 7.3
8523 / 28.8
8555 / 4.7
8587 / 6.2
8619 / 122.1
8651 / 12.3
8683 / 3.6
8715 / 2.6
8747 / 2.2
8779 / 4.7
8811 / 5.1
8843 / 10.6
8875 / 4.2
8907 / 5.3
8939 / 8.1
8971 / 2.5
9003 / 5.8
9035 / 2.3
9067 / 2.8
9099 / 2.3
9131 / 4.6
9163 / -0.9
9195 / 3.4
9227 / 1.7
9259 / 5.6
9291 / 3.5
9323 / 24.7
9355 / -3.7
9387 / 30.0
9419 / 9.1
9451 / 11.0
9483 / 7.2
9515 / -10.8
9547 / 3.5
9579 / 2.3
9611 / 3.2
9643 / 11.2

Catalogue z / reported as 0.72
